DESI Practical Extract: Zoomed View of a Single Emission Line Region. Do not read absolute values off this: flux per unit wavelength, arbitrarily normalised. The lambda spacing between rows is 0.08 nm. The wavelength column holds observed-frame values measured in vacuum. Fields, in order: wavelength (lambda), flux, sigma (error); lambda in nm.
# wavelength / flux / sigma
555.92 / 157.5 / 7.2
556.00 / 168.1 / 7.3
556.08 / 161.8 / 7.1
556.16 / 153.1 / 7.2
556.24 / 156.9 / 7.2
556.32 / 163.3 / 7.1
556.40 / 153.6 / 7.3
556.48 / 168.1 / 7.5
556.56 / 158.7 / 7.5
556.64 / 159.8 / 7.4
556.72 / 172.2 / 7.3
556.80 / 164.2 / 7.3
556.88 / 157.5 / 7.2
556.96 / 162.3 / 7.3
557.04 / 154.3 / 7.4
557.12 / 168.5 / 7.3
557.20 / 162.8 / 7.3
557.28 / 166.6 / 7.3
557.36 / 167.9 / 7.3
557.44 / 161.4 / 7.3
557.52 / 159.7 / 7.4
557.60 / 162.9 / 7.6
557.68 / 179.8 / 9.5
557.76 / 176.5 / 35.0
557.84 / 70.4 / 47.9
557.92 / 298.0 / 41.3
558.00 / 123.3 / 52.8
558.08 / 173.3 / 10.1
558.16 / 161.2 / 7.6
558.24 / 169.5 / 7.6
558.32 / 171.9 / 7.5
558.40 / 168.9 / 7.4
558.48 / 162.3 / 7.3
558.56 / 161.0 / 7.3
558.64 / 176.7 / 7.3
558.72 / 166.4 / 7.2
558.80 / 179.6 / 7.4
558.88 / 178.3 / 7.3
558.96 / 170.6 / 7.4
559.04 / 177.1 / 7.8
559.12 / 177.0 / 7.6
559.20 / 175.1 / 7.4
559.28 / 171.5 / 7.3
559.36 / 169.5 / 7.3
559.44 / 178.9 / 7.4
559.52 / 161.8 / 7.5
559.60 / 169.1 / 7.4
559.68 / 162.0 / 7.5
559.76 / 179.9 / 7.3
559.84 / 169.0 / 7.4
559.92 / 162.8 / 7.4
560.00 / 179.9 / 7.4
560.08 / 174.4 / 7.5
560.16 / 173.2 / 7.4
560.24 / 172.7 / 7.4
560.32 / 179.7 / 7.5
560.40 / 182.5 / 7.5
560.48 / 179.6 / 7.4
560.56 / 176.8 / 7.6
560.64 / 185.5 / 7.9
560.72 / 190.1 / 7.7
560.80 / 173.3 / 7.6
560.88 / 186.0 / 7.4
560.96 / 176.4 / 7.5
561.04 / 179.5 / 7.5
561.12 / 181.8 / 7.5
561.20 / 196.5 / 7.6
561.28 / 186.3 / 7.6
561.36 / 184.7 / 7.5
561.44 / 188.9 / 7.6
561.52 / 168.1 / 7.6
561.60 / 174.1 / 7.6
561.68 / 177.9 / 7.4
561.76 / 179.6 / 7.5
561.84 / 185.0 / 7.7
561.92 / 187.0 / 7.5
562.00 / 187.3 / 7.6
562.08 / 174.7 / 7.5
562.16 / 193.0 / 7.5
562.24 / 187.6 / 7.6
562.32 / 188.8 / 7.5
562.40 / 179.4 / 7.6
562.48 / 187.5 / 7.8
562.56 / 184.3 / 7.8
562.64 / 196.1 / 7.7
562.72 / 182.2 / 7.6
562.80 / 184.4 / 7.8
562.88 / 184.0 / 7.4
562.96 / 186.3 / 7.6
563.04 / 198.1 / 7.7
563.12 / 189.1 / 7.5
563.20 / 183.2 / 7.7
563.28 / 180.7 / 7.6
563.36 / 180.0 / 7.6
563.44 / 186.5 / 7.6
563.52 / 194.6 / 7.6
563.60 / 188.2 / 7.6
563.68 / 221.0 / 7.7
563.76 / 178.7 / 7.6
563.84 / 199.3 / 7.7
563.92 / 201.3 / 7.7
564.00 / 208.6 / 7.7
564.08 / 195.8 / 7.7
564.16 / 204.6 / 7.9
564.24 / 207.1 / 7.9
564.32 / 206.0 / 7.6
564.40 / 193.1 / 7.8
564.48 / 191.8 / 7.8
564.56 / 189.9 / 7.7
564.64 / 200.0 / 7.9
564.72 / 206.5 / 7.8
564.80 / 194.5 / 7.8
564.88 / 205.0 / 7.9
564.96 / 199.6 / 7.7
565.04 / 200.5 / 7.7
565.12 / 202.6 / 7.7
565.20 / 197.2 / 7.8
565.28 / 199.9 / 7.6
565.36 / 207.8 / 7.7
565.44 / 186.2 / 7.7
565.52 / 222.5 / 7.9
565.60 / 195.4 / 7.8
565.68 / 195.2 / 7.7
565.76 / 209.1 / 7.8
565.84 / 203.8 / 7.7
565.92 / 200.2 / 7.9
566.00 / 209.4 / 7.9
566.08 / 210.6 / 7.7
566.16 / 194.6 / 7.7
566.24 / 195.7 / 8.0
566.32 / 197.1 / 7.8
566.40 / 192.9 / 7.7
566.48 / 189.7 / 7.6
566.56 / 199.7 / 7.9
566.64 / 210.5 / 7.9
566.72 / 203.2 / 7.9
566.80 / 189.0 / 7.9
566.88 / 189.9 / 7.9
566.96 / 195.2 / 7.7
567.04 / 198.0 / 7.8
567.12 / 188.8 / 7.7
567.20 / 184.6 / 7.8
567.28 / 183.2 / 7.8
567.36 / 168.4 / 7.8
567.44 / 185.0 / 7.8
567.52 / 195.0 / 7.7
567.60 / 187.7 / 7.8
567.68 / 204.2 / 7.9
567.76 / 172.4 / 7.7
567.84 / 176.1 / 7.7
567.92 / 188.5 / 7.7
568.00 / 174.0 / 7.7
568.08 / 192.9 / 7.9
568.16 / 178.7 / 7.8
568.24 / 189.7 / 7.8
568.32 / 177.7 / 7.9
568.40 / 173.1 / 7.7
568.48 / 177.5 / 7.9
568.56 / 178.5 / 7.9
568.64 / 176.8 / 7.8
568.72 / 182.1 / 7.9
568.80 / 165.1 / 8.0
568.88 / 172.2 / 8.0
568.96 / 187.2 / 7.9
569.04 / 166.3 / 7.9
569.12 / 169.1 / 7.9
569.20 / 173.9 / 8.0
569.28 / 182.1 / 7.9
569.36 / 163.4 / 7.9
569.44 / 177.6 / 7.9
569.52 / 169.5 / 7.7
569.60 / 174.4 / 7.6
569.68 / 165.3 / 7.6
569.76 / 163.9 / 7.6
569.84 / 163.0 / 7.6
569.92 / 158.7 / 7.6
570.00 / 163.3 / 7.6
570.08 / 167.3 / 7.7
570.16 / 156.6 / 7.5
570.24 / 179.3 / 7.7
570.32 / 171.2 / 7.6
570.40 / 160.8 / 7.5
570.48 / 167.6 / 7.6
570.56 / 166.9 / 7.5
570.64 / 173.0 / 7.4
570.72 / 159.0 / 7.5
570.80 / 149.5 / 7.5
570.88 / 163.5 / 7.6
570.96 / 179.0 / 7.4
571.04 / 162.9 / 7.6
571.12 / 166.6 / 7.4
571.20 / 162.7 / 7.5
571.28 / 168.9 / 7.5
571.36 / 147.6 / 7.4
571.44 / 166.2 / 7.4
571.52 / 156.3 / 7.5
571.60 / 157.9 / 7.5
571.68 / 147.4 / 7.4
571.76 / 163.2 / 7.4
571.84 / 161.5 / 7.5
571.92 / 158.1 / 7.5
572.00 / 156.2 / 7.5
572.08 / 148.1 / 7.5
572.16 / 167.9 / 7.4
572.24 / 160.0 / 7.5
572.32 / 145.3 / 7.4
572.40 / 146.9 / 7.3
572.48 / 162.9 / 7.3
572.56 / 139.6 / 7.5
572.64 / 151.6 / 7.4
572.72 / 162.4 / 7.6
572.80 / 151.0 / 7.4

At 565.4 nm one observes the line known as C III] 1909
